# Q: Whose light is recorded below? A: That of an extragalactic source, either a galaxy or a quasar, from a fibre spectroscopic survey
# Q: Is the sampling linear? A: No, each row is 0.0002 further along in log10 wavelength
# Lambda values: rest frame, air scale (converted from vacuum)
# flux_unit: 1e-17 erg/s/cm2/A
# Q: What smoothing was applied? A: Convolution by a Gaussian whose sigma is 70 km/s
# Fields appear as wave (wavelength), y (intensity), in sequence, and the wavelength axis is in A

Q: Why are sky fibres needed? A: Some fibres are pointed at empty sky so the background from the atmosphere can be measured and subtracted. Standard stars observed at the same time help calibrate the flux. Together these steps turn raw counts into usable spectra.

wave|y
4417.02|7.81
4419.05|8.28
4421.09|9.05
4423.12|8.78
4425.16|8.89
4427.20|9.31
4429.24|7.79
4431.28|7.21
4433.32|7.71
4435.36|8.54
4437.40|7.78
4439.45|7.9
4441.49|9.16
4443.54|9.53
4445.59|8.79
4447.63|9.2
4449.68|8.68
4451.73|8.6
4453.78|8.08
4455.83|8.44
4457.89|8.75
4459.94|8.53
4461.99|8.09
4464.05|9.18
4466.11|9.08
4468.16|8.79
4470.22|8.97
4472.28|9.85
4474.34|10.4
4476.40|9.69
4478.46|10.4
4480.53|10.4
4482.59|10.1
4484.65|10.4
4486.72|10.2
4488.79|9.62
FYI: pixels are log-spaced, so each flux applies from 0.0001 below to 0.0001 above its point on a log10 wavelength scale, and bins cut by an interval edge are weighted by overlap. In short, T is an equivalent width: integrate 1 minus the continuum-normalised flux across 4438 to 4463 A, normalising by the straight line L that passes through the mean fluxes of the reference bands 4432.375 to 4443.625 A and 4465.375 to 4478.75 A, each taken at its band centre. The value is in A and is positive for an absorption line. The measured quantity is 0.4 A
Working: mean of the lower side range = 8.35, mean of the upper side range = 9.57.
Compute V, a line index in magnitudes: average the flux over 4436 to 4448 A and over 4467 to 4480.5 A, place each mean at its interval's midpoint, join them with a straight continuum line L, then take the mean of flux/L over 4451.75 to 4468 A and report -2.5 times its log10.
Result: 0.08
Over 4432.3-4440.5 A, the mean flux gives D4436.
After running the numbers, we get 7.99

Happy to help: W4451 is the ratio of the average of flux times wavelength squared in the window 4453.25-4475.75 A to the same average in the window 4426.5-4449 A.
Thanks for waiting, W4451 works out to 1.07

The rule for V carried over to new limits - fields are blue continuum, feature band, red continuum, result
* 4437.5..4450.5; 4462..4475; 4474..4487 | 0.06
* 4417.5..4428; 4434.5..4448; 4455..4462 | 0.00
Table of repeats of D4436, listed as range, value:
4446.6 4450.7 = 8.95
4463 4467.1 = 9.11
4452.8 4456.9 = 8.25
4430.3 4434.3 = 7.46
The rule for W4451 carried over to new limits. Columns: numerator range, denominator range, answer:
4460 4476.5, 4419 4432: 1.10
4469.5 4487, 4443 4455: 1.16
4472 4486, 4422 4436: 1.25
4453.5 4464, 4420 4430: 0.98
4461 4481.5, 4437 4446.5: 1.11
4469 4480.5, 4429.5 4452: 1.19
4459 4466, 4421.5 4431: 1.02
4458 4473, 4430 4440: 1.15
